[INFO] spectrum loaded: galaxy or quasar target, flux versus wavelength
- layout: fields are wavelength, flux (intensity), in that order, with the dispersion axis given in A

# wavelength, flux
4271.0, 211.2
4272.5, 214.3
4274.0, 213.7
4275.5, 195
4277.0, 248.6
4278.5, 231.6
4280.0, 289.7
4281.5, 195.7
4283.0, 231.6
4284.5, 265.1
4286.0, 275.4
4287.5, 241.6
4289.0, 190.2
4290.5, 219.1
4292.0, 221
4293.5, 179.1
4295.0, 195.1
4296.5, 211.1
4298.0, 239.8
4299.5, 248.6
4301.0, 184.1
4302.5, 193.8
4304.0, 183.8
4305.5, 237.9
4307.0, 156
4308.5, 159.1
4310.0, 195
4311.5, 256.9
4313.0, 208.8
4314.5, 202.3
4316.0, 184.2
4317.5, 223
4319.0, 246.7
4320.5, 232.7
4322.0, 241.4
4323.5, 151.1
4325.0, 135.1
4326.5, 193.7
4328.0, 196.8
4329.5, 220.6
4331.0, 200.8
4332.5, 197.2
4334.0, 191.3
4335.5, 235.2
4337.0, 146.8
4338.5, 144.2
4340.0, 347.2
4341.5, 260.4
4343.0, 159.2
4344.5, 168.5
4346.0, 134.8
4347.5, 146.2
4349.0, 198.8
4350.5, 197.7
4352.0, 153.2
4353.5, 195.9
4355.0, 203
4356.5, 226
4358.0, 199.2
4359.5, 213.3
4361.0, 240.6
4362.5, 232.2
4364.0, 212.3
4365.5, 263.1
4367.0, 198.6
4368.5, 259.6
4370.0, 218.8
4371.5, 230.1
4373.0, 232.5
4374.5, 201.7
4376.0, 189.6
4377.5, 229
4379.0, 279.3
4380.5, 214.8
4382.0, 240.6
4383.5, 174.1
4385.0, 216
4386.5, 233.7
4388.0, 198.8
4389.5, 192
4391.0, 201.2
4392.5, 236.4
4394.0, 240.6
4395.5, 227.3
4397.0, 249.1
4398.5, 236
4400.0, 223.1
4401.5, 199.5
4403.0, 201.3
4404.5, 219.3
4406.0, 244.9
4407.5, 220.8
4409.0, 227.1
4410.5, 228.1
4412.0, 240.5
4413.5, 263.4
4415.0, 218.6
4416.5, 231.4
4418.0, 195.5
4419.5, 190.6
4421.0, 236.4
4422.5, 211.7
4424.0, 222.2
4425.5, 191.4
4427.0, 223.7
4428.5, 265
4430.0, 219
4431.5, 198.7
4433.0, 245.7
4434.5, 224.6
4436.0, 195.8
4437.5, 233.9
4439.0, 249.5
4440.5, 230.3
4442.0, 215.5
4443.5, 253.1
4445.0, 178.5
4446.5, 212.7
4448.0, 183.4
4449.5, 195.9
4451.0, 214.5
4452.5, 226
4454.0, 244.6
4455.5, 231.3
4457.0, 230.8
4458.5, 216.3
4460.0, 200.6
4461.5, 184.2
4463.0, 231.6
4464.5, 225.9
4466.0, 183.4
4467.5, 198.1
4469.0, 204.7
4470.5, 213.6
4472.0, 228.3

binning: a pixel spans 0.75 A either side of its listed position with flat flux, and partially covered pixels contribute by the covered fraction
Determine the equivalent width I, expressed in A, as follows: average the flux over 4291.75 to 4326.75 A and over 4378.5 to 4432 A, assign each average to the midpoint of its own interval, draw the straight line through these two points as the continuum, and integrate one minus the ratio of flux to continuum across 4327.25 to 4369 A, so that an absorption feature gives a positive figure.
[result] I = 1.2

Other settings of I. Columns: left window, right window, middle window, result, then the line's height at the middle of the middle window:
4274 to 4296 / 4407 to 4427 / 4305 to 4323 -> 1.2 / 225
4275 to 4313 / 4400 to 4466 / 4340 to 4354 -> 2.0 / 219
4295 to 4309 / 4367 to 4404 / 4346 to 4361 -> 1.5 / 214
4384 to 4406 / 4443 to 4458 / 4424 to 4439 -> -0.4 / 218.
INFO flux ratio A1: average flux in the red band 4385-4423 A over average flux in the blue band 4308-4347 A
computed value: 1.1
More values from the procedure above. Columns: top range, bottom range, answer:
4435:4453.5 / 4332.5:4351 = 1.11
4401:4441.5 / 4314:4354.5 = 1.14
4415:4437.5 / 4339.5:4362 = 1.08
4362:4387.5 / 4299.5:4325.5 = 1.11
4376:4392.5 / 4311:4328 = 1.06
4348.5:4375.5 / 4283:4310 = 1.02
